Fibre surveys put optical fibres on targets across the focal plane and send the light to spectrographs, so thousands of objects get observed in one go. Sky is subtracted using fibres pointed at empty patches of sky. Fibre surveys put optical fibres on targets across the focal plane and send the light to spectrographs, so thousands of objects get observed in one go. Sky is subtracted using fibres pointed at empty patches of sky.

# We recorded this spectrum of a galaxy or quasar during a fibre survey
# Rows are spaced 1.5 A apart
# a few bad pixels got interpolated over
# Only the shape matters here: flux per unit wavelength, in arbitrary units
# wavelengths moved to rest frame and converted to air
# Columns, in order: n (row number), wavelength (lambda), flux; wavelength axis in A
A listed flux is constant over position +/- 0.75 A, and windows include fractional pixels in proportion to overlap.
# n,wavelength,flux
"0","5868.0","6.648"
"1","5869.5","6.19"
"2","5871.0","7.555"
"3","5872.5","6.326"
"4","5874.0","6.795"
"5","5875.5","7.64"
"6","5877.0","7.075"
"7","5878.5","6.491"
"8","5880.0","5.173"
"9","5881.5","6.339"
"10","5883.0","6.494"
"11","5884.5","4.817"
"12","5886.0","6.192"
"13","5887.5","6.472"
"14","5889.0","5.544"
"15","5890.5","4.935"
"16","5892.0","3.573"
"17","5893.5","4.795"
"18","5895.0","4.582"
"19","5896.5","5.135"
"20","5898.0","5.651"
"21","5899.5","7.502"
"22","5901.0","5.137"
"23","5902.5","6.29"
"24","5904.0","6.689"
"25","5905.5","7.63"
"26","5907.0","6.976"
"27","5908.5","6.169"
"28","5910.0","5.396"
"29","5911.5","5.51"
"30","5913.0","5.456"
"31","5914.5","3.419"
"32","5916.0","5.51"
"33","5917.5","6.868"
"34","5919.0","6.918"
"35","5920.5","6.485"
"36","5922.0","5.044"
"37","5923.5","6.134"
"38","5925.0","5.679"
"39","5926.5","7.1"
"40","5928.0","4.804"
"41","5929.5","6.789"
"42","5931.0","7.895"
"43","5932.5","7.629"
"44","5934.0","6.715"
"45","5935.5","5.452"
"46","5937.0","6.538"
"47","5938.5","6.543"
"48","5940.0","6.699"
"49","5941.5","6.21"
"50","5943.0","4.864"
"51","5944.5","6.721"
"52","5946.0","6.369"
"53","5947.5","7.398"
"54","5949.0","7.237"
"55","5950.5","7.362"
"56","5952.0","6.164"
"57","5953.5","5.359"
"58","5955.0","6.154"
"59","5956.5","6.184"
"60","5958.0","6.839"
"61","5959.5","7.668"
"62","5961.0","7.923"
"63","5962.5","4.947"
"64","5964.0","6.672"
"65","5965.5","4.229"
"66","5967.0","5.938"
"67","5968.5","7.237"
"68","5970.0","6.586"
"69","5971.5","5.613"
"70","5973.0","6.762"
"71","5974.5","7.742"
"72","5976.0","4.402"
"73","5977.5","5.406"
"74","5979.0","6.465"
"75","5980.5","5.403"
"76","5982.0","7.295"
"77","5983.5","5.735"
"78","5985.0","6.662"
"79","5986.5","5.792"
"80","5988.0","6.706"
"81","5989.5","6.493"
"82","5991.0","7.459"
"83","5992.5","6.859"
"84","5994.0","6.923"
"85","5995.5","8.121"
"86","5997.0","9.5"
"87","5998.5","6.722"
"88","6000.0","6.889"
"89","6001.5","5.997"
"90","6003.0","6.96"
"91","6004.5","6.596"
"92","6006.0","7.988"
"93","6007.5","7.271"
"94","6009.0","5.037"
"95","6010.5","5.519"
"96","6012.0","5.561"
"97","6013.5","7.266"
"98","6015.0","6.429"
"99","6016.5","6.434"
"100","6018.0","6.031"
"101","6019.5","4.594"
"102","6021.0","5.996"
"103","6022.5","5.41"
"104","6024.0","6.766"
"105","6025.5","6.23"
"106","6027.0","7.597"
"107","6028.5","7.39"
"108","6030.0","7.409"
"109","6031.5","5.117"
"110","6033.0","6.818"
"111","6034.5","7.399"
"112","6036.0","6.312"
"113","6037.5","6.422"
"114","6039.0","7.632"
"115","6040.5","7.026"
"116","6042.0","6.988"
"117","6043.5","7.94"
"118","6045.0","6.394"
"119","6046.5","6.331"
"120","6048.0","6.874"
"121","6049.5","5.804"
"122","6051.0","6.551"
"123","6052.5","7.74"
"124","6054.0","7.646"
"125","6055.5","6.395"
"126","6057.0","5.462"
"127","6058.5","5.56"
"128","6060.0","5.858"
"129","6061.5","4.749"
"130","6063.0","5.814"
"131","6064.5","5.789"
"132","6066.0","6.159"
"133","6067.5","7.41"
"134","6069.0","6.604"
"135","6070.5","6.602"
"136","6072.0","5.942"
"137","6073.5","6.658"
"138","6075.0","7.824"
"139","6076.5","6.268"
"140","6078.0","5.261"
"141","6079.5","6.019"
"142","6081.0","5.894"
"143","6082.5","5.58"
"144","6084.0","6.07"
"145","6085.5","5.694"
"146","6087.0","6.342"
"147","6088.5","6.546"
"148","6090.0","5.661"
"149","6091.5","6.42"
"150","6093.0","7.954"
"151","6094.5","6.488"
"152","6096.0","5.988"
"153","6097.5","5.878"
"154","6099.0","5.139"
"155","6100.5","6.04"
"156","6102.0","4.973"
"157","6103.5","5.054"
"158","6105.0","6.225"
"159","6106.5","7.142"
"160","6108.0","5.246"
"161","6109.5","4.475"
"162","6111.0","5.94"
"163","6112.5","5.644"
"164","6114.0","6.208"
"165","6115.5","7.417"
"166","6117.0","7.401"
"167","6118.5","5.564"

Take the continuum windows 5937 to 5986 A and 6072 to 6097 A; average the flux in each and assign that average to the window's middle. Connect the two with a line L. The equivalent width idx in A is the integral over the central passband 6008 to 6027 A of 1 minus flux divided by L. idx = 0.9 A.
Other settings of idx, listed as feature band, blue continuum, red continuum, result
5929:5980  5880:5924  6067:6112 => -4.9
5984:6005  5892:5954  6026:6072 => -1.9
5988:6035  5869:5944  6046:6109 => -4.1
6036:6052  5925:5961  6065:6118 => -1.2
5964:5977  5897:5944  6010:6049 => 0.5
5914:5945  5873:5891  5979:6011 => 1.1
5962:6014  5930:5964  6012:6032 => -0.2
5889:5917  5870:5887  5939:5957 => 3.7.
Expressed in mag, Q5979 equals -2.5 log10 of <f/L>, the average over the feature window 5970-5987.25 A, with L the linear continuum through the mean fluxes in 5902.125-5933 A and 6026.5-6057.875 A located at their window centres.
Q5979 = 0.06 mag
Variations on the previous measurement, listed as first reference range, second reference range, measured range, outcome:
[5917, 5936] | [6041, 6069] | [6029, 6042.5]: -0.06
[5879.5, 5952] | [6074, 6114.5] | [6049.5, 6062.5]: -0.03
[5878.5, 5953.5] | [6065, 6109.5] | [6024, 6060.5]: -0.10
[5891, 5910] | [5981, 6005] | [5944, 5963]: -0.04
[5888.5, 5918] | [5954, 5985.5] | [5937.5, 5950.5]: -0.09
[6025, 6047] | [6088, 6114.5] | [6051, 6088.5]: 0.03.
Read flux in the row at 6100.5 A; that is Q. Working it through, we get 6.04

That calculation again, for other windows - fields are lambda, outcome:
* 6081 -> 5.894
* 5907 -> 6.976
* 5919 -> 6.918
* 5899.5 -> 7.502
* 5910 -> 5.396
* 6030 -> 7.409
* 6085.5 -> 5.694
